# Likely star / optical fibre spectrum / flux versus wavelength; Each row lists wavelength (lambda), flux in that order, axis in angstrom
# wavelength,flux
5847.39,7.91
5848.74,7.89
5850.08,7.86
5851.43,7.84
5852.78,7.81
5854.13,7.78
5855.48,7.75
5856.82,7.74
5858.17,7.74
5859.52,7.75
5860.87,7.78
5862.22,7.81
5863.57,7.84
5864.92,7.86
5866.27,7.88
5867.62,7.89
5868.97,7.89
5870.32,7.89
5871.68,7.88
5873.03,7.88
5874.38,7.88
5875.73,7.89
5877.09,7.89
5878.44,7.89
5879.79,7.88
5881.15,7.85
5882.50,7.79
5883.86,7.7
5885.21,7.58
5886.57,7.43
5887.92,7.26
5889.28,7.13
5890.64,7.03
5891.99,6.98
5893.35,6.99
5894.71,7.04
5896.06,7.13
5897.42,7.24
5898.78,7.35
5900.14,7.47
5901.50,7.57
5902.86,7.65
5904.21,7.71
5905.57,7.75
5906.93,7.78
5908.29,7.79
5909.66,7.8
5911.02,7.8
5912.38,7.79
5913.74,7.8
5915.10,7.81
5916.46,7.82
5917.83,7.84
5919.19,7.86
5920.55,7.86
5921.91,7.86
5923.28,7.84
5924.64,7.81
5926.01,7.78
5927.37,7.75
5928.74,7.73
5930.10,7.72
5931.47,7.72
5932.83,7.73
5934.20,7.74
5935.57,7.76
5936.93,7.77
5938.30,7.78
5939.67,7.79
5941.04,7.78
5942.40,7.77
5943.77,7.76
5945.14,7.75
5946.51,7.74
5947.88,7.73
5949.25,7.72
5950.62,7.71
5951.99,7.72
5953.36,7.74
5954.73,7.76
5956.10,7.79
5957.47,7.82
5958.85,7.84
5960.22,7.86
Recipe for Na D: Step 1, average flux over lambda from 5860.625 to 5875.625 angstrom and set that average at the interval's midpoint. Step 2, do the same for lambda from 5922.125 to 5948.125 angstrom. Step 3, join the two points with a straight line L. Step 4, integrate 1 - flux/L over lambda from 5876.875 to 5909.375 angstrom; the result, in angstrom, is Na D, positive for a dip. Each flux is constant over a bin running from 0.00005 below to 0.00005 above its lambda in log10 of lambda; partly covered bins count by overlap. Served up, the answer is 1.4 angstrom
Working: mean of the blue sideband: 7.87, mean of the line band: 7.49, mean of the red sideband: 7.76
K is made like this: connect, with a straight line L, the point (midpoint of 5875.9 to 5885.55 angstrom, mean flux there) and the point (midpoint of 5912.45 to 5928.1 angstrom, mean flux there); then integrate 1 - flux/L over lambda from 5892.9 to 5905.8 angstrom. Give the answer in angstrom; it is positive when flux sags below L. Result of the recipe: 0.7 angstrom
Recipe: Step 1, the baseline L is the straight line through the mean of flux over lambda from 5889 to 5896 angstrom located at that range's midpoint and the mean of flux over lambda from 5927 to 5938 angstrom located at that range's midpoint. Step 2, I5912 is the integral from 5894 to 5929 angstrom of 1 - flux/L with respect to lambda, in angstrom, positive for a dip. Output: -1.4 angstrom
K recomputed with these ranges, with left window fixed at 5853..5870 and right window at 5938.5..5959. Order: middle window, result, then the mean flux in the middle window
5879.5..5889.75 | 0.29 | 7.57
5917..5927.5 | -0.07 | 7.83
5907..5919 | -0.04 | 7.8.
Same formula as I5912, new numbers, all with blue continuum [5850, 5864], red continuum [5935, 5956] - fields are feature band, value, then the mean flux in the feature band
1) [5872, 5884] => -0.12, 7.86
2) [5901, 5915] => 0.03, 7.75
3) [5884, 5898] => 1.03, 7.2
